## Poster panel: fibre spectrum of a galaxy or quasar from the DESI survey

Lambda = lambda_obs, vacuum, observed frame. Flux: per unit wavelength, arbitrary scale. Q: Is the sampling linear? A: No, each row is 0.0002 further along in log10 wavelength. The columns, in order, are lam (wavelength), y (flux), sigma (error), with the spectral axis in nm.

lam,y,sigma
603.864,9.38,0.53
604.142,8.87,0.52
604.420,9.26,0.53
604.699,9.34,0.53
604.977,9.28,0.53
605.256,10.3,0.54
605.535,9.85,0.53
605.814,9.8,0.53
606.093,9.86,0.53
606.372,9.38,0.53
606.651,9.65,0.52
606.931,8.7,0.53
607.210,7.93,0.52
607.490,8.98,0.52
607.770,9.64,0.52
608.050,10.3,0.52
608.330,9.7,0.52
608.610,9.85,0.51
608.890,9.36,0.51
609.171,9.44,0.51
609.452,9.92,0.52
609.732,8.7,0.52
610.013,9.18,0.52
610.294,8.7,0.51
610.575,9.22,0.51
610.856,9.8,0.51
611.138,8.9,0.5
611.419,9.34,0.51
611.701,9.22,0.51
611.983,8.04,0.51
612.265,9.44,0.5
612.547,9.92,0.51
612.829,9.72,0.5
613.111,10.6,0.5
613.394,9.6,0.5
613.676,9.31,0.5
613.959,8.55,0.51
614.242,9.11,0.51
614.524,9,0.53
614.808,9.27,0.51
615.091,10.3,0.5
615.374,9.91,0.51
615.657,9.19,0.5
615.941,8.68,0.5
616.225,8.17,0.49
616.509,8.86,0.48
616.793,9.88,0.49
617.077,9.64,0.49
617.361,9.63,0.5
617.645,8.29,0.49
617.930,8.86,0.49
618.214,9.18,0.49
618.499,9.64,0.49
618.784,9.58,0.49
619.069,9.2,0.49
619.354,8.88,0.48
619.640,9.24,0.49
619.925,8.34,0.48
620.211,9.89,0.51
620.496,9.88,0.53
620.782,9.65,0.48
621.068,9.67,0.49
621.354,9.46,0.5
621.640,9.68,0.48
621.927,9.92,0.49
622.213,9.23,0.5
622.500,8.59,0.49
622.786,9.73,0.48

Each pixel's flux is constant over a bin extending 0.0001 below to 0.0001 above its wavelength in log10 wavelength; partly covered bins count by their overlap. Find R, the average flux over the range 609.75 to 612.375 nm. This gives 9.07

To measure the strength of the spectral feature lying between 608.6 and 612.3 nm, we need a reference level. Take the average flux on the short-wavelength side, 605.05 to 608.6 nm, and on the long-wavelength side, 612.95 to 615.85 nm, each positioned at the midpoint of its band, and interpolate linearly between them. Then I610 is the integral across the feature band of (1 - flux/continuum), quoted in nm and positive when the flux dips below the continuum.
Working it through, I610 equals 0.12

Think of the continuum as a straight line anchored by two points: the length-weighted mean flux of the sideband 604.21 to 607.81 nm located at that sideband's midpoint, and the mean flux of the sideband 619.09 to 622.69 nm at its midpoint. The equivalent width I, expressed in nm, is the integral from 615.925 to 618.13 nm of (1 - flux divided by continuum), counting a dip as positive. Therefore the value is 0.08 nm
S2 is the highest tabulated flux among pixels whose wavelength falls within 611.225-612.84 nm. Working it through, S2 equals 9.92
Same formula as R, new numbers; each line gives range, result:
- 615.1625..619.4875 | 9.19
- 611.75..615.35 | 9.42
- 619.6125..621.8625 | 9.5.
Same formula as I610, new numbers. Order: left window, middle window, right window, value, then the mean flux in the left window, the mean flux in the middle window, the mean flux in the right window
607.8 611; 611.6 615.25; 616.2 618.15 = -0.04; 9.47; 9.4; 9.11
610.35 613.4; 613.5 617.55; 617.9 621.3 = 0.06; 9.41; 9.24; 9.35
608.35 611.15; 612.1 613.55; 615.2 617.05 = -0.09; 9.34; 9.82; 9.17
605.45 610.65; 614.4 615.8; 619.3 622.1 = -0.02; 9.37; 9.54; 9.48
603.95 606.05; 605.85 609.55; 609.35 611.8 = -0.03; 9.54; 9.44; 9.21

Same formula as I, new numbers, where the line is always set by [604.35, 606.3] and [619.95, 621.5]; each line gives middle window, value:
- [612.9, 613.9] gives -0.01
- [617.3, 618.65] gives 0.07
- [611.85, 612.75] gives 0.04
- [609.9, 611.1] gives 0.06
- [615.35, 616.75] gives 0.10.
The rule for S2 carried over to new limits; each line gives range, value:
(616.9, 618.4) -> 9.64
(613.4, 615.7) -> 10.3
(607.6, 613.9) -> 10.6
